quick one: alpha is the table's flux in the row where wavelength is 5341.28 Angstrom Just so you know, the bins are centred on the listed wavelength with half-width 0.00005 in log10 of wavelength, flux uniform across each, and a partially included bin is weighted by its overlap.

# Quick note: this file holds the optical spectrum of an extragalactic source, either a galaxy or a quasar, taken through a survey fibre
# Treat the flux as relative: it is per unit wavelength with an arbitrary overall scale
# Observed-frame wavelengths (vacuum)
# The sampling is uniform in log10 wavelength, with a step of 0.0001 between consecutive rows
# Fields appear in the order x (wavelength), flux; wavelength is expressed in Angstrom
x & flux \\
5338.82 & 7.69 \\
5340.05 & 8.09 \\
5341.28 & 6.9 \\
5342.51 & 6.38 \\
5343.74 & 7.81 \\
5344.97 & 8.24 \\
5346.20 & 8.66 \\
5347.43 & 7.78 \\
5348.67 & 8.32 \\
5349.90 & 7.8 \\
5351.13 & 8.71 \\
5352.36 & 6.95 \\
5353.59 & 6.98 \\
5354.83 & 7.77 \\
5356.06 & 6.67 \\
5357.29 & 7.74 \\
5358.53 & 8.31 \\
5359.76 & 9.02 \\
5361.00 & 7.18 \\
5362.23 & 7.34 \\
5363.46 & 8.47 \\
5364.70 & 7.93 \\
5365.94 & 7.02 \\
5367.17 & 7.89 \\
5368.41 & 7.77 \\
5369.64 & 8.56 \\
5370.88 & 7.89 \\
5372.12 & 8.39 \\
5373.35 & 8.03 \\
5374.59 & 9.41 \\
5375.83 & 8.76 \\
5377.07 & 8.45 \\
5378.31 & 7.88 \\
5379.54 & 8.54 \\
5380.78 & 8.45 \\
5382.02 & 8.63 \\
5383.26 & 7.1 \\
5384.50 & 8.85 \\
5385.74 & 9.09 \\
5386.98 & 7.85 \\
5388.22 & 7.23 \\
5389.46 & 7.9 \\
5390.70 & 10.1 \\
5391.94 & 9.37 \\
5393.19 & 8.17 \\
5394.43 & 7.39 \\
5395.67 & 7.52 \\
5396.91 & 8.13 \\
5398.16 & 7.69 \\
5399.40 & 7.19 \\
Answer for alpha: 6.9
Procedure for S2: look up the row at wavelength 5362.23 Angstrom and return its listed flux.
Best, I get 7.34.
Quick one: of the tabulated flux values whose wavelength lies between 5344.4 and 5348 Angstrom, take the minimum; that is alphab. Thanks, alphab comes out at 7.78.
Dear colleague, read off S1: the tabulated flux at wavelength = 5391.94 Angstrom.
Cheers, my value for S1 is 9.37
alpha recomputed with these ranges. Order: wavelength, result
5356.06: 6.67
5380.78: 8.45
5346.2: 8.66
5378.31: 7.88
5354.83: 7.77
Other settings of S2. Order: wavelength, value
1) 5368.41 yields 7.77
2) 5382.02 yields 8.63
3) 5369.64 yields 8.56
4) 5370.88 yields 7.89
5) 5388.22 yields 7.23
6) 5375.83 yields 8.76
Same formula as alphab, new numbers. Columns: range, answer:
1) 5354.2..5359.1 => 6.67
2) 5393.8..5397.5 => 7.39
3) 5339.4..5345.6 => 6.38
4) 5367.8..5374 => 7.77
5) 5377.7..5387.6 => 7.1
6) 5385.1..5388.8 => 7.23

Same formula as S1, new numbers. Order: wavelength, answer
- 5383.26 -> 7.1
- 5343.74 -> 7.81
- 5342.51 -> 6.38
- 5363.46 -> 8.47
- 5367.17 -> 7.89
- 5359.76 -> 9.02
